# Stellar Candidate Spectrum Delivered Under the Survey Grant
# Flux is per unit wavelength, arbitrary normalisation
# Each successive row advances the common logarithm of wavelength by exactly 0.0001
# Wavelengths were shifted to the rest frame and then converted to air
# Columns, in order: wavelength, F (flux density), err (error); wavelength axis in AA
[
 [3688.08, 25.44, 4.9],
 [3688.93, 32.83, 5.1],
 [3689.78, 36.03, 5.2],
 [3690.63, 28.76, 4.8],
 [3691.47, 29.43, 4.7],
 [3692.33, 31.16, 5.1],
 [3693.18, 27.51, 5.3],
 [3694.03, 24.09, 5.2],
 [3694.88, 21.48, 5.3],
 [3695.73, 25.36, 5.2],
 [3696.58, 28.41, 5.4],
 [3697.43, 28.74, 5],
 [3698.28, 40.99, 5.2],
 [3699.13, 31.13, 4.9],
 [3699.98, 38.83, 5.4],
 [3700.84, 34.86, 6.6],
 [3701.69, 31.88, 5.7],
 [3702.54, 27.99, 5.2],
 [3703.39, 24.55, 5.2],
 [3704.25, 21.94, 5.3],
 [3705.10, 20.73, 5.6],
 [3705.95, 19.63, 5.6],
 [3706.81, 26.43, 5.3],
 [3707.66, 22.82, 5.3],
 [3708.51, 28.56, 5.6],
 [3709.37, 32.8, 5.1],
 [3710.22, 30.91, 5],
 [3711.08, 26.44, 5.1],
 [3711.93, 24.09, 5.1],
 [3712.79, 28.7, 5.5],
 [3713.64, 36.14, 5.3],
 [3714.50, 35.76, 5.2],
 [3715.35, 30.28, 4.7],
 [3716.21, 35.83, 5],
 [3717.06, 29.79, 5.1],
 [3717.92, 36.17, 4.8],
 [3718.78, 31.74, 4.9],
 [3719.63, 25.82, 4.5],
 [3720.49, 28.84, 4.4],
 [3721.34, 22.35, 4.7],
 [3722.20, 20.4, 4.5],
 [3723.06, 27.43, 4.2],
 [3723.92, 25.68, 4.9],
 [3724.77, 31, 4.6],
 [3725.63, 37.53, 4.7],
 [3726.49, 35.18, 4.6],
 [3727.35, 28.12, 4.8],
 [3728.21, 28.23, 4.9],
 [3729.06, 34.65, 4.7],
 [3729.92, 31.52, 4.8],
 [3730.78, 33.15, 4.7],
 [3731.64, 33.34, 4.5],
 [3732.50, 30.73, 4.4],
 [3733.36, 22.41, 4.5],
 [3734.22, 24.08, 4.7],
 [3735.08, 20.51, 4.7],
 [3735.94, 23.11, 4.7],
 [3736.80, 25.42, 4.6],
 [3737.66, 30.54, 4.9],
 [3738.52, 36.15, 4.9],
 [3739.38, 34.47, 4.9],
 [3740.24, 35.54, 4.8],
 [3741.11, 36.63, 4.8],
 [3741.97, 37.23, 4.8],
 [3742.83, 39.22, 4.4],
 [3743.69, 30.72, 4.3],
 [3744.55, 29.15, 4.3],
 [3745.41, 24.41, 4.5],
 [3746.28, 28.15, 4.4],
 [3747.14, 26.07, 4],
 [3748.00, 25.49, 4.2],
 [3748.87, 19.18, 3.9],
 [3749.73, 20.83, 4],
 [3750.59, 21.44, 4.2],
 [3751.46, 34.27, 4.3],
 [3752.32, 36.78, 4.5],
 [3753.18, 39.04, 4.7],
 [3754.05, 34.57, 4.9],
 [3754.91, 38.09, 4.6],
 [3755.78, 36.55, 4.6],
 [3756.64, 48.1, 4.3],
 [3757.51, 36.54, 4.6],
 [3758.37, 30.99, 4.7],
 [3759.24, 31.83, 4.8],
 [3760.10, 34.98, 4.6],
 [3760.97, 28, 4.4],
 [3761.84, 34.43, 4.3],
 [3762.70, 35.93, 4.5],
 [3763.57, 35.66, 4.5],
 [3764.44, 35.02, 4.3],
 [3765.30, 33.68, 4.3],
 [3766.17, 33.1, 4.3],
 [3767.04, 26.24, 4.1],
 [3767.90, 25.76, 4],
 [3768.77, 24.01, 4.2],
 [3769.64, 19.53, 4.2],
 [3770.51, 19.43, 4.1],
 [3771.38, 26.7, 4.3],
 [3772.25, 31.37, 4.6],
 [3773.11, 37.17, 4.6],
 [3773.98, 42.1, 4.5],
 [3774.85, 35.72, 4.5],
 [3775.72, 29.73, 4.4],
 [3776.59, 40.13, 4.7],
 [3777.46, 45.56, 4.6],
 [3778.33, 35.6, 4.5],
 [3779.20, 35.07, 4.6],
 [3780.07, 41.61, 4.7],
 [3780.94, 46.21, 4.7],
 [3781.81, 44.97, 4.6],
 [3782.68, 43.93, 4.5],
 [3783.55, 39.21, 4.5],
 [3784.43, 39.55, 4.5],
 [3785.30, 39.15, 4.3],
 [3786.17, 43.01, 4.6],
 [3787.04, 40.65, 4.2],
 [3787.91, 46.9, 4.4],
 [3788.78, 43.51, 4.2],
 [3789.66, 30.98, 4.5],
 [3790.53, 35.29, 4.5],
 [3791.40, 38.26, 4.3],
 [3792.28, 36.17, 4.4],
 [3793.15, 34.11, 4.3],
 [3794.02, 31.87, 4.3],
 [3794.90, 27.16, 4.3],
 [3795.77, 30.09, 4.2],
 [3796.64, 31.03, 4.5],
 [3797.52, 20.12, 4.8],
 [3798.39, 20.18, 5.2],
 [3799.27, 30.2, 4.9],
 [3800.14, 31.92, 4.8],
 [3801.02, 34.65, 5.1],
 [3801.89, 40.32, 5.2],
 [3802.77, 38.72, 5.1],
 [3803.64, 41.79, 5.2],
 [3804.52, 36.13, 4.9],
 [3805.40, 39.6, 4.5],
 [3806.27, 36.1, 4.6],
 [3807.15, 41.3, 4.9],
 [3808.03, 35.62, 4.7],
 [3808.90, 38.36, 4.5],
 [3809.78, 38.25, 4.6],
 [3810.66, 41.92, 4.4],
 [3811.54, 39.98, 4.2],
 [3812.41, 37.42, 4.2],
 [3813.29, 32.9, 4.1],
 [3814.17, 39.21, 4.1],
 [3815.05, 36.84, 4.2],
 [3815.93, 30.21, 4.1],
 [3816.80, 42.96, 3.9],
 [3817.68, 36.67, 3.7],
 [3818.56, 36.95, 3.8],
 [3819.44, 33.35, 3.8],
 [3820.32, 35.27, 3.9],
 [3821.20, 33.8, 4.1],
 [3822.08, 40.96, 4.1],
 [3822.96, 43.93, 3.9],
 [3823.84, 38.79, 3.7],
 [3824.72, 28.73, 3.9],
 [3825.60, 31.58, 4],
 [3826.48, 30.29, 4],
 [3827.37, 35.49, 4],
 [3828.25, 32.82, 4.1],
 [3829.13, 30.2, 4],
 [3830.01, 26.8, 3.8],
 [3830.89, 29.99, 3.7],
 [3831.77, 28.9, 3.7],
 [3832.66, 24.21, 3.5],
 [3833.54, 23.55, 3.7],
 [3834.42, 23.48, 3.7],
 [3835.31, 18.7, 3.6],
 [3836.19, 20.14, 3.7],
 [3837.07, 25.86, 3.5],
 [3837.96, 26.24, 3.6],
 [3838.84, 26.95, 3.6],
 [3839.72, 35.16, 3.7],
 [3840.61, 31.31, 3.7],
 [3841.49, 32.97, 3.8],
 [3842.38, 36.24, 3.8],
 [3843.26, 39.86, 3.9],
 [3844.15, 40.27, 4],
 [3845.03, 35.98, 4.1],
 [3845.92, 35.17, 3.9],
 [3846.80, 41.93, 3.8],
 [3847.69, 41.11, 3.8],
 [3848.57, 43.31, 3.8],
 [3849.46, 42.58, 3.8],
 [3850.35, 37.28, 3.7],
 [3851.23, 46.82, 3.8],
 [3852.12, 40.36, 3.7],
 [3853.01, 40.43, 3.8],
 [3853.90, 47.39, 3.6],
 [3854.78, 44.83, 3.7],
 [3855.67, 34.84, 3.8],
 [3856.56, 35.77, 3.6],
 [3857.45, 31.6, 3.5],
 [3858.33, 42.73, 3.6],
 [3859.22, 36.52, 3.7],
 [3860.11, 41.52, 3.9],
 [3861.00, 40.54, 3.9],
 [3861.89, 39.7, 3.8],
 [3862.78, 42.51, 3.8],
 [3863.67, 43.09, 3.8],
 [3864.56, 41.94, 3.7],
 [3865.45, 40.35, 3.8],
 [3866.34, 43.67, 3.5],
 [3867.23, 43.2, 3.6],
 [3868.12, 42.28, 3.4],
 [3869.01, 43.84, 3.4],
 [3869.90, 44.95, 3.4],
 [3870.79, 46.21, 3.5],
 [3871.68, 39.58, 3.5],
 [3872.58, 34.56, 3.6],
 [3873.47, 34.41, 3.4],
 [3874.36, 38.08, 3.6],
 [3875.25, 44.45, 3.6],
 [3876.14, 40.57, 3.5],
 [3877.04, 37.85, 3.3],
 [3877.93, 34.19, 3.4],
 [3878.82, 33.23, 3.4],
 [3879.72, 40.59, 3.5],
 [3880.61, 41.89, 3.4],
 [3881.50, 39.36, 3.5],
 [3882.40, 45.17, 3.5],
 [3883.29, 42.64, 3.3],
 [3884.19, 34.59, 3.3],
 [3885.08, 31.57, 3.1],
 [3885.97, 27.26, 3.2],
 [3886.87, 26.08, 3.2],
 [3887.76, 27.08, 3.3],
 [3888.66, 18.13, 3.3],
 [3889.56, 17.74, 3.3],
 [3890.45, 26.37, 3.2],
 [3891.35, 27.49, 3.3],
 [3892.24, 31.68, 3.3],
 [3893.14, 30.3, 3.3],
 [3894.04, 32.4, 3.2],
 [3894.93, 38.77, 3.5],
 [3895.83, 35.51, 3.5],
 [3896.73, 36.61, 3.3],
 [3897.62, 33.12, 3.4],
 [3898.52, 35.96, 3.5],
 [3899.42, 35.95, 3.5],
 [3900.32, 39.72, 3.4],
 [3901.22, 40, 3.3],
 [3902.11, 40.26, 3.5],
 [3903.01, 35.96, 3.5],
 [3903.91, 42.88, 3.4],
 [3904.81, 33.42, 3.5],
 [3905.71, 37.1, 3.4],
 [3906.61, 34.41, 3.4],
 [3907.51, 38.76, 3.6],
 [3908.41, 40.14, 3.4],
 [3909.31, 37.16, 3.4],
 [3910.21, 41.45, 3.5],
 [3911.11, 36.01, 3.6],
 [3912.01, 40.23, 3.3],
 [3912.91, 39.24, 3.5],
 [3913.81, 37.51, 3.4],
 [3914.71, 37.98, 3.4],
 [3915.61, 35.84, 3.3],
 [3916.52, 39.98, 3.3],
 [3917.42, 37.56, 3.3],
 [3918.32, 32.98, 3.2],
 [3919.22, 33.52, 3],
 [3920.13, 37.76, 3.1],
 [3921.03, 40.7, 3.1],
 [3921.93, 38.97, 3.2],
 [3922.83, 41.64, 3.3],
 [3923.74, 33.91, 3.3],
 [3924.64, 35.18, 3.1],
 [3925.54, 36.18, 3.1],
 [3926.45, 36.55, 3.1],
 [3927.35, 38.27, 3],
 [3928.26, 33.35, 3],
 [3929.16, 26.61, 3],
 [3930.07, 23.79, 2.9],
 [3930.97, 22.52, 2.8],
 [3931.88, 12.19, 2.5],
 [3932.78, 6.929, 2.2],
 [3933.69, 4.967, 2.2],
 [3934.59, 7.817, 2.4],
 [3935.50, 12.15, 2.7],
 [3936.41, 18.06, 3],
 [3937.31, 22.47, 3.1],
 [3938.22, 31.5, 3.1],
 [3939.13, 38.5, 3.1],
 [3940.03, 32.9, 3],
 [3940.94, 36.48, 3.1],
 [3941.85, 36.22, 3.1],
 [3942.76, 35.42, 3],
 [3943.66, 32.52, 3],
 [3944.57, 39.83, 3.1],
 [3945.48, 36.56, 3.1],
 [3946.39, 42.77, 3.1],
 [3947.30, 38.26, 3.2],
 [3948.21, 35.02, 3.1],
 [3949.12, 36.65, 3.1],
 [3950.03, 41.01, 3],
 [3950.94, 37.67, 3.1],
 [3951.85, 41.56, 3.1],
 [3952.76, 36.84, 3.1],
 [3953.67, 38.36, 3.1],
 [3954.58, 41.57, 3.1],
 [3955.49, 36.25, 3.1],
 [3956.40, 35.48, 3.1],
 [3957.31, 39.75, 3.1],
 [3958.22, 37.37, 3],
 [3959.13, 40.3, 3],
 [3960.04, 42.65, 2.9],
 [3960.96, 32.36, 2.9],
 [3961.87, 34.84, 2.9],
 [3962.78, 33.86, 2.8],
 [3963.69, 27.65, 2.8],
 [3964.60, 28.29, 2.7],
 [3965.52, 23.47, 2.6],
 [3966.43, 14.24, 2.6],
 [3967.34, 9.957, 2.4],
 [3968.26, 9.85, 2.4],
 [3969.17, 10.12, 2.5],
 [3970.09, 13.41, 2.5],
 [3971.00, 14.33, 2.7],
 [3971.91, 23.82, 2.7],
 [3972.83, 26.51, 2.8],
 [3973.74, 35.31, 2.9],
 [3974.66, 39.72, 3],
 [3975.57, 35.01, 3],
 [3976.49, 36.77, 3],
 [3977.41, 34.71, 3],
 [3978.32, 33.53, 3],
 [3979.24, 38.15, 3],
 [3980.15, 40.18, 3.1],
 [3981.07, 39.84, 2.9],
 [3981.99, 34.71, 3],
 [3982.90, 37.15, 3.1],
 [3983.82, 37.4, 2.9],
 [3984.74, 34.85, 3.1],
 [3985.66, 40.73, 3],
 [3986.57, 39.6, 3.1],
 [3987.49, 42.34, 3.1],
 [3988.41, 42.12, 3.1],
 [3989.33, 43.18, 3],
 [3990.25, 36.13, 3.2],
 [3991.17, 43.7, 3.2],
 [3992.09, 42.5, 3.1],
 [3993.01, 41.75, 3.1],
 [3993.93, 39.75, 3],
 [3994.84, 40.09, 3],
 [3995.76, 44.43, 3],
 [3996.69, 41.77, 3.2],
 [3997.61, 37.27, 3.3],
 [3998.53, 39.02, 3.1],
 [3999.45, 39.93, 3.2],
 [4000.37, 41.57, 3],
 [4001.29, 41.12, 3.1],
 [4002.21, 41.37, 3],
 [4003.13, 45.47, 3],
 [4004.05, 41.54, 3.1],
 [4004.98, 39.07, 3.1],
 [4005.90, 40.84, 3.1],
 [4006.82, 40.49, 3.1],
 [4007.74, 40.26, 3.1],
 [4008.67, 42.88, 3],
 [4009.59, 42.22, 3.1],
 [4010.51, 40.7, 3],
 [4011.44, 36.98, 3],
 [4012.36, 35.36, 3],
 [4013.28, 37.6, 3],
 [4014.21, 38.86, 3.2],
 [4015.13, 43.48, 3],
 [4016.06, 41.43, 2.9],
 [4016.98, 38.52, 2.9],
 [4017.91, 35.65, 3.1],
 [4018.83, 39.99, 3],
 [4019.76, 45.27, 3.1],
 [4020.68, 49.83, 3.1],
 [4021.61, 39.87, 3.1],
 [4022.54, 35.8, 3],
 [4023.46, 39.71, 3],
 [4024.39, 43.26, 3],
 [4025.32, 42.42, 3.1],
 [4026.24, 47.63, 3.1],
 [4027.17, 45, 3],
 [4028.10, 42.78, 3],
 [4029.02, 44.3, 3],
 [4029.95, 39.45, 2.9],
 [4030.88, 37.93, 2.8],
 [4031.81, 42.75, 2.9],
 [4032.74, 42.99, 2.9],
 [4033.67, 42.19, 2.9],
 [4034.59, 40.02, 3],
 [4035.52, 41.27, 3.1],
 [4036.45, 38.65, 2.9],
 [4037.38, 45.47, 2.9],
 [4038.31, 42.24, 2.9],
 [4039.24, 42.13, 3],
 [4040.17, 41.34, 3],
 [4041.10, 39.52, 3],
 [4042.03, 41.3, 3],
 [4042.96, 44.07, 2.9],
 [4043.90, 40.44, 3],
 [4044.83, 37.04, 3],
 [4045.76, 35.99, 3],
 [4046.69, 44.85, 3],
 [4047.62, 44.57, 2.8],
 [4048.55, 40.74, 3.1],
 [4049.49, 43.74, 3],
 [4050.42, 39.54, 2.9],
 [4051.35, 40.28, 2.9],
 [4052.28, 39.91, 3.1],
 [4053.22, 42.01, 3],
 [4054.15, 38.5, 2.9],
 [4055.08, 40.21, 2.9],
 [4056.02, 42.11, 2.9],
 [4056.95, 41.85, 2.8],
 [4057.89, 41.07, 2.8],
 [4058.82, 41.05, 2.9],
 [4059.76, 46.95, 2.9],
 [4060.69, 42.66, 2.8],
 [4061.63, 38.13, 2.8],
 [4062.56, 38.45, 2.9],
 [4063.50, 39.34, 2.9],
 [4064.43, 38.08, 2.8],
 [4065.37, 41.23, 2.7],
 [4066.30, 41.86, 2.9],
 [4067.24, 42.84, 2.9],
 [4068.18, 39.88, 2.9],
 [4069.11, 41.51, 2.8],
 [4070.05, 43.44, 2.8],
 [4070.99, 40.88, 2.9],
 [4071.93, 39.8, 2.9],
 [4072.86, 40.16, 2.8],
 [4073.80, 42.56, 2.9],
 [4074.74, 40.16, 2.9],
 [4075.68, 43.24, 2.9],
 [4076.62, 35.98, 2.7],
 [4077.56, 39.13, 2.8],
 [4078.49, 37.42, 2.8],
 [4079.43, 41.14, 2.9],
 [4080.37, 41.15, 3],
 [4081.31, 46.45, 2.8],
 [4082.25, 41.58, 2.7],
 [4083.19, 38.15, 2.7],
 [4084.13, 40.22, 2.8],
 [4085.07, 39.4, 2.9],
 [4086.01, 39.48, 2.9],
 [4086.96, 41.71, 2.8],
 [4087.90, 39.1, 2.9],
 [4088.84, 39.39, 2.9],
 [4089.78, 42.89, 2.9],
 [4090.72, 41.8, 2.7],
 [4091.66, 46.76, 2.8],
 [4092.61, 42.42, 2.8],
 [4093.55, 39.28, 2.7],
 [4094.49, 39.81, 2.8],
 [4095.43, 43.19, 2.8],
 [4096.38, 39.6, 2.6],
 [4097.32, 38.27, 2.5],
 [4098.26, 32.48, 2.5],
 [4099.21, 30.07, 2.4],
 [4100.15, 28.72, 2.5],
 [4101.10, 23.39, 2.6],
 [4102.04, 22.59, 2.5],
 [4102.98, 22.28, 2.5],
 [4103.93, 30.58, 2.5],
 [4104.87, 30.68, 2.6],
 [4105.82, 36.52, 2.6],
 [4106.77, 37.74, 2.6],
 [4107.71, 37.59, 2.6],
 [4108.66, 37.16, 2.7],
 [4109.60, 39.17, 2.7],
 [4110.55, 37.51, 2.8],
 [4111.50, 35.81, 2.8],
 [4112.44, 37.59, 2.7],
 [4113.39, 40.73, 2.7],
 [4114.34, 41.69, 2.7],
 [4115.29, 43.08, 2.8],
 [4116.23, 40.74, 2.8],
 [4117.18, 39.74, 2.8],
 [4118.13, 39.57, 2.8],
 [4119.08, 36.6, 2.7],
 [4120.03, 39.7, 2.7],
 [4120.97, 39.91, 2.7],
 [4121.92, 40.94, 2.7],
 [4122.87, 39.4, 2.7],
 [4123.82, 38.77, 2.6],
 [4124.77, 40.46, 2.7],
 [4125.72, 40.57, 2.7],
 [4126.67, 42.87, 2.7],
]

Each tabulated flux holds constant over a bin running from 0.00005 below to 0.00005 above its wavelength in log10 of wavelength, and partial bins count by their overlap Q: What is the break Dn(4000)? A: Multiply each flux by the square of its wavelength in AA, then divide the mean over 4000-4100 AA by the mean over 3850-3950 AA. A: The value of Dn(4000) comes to 1.25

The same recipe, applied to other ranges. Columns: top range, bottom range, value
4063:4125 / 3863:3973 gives 1.26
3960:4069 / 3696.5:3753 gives 1.51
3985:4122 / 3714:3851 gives 1.38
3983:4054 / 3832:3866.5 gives 1.23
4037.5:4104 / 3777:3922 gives 1.22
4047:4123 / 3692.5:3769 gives 1.55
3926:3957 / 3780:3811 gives 0.90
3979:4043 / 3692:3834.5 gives 1.43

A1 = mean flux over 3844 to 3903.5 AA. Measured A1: 37.6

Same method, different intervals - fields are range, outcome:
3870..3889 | 36.3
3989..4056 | 41.1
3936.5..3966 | 35.5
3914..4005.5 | 33.8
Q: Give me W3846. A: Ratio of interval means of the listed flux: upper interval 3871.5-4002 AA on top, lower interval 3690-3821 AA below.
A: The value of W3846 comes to 1.05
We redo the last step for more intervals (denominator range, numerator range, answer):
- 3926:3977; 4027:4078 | 1.39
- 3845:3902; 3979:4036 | 1.08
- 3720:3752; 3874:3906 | 1.20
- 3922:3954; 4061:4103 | 1.26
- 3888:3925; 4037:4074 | 1.16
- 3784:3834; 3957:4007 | 1.00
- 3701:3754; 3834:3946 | 1.19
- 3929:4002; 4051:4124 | 1.19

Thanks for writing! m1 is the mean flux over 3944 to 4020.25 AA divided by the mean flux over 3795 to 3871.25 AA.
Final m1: 1.01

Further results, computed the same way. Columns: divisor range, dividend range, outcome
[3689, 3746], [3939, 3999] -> 1.18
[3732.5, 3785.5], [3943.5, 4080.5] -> 1.18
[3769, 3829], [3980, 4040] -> 1.14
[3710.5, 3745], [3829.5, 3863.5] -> 1.16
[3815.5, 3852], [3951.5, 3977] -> 0.89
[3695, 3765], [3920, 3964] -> 1.07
